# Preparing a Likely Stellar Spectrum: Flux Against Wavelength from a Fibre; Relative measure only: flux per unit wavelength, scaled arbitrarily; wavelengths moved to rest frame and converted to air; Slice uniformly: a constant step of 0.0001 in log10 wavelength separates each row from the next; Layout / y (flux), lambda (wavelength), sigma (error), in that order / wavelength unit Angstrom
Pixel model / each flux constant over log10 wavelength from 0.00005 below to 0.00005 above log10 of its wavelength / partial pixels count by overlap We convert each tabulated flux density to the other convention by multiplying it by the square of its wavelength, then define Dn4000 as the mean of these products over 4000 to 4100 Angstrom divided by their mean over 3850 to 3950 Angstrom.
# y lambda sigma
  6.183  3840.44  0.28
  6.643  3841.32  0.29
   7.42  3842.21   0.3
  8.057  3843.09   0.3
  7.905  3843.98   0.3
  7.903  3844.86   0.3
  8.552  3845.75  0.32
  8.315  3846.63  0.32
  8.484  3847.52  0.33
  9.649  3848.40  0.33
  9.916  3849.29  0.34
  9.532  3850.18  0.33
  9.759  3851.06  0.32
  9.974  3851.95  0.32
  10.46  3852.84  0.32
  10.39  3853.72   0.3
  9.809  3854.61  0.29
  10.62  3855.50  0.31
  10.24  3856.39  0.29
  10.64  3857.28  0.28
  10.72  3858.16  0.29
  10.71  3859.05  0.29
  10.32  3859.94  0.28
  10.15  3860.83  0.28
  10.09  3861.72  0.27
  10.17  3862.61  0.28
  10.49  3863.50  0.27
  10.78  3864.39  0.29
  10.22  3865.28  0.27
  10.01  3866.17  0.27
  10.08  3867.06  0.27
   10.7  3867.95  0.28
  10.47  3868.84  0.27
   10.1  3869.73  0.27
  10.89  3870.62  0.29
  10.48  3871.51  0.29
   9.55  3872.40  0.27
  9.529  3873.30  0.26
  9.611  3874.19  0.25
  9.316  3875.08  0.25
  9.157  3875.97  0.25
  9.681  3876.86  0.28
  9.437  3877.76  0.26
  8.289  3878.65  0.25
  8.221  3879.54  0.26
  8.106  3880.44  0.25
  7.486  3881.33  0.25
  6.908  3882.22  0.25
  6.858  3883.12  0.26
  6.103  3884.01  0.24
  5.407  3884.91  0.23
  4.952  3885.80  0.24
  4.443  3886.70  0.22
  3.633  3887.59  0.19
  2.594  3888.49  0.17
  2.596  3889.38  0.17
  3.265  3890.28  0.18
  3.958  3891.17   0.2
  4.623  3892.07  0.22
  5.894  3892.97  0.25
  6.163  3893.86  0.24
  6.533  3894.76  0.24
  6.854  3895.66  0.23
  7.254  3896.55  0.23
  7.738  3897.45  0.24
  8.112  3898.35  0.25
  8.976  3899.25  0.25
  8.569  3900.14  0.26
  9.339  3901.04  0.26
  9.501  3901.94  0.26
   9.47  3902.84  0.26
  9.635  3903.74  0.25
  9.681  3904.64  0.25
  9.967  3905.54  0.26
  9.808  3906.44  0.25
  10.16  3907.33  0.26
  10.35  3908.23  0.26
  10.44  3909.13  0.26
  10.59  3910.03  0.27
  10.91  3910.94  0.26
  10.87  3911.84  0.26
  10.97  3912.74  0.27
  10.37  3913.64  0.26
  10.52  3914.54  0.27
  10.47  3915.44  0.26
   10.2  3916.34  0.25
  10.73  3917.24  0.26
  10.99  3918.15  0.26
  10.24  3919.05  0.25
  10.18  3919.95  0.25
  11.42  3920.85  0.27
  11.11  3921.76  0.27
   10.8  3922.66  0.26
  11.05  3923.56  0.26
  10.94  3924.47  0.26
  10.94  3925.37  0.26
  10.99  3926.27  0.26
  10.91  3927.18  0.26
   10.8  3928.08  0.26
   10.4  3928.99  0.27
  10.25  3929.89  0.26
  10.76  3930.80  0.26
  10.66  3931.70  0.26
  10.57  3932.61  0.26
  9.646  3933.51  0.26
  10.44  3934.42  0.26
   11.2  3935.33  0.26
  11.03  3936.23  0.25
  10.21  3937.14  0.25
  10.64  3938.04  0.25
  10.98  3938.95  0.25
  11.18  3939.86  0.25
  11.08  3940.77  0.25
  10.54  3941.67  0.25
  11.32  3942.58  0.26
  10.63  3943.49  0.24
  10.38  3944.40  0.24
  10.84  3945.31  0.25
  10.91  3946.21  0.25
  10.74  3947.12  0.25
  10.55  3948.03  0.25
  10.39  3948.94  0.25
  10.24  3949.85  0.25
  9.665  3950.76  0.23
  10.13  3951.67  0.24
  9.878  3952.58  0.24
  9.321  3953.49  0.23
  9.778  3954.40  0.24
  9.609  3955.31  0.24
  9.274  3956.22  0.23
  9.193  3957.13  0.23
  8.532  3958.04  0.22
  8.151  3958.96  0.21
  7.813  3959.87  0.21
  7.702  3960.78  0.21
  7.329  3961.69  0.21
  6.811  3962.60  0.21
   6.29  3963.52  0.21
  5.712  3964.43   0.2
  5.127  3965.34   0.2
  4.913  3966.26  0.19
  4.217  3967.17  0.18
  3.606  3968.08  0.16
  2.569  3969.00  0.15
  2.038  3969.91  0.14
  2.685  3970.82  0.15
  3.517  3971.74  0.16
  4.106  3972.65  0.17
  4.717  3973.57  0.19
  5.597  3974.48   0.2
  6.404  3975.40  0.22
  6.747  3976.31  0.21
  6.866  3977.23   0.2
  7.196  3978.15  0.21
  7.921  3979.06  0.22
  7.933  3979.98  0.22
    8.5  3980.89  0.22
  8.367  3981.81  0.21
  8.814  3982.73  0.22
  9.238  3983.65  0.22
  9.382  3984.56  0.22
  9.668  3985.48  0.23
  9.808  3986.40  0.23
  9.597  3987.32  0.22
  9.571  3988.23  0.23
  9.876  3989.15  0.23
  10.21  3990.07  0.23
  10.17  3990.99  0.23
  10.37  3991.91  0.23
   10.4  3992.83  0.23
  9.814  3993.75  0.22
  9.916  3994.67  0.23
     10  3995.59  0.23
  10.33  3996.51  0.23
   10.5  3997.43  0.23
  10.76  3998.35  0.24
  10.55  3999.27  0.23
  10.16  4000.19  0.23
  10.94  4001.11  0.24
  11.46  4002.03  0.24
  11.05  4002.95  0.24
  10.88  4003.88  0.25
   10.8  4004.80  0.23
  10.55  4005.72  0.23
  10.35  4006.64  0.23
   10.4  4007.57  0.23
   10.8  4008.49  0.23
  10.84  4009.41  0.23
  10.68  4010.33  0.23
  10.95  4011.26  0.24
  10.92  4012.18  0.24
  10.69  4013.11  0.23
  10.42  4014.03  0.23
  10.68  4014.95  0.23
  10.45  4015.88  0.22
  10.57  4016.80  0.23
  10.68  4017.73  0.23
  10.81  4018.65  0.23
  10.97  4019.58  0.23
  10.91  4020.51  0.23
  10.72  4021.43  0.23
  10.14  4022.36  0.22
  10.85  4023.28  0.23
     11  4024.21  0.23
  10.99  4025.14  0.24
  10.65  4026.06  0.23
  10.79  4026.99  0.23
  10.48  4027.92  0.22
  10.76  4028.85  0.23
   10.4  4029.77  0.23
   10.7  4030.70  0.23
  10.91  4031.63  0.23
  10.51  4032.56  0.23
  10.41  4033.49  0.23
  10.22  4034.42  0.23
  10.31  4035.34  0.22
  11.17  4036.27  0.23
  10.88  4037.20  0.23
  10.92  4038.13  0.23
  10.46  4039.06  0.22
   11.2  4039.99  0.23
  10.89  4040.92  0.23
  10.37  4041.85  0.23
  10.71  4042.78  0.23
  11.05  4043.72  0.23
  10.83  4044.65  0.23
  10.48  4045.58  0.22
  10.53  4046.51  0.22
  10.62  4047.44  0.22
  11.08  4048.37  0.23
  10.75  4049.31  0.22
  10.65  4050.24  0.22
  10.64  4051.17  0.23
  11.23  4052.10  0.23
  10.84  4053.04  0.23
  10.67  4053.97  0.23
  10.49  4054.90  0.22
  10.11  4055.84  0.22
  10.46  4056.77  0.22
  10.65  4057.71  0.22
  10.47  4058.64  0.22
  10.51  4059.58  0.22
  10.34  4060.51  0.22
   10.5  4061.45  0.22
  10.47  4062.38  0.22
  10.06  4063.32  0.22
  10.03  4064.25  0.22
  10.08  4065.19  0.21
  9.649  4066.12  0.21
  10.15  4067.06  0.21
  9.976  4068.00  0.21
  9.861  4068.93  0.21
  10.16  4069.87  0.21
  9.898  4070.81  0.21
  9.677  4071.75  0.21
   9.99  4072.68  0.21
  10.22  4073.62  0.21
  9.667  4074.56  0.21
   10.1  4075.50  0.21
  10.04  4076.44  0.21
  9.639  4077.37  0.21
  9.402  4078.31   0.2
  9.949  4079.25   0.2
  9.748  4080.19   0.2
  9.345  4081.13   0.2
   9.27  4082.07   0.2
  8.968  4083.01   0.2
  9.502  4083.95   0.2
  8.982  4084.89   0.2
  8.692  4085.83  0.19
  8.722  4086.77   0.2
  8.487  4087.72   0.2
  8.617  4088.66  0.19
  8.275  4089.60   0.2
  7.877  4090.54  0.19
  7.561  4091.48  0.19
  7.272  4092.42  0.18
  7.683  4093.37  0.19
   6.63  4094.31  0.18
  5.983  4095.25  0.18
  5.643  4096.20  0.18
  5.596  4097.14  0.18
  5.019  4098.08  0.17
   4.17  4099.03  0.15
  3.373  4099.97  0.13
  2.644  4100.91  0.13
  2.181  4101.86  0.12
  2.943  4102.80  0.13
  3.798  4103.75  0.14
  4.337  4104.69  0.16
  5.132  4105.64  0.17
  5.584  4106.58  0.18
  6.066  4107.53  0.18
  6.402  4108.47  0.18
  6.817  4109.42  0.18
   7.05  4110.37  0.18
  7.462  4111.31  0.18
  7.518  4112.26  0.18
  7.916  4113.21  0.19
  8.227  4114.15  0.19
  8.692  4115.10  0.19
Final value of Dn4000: 1.13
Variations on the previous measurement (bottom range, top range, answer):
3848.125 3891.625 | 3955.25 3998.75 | 0.93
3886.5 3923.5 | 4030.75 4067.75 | 1.32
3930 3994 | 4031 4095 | 1.22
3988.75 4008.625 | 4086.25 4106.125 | 0.58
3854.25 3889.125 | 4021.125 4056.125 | 1.32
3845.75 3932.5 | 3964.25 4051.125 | 1.10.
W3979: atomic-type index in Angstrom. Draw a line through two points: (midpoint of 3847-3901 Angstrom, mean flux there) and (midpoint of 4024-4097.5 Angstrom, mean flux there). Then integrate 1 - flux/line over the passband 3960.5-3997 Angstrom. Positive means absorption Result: 7.5 Angstrom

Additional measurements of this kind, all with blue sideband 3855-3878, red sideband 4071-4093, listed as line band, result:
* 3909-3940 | -2.5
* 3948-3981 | 9.2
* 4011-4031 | -2.7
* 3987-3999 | -0.7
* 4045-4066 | -2.9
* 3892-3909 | 2.6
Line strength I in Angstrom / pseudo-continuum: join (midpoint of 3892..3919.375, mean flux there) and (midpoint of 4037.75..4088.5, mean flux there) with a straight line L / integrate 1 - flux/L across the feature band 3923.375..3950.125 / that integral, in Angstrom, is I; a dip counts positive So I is -3.5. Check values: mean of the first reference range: 9.28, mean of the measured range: 10.7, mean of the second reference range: 10.1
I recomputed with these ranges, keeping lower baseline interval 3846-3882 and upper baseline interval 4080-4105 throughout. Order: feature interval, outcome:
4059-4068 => -3.94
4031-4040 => -3.87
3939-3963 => -3.05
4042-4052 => -4.69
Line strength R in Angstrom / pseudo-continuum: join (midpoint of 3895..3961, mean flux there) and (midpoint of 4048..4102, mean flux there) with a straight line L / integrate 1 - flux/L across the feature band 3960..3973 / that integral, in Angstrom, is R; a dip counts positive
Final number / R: 6.6 Angstrom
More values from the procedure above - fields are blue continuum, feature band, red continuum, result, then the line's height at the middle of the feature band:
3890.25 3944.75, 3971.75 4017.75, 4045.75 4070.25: 3.0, 10.1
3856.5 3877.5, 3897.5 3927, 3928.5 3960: -0.1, 10.2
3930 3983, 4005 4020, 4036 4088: -2.2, 9.3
